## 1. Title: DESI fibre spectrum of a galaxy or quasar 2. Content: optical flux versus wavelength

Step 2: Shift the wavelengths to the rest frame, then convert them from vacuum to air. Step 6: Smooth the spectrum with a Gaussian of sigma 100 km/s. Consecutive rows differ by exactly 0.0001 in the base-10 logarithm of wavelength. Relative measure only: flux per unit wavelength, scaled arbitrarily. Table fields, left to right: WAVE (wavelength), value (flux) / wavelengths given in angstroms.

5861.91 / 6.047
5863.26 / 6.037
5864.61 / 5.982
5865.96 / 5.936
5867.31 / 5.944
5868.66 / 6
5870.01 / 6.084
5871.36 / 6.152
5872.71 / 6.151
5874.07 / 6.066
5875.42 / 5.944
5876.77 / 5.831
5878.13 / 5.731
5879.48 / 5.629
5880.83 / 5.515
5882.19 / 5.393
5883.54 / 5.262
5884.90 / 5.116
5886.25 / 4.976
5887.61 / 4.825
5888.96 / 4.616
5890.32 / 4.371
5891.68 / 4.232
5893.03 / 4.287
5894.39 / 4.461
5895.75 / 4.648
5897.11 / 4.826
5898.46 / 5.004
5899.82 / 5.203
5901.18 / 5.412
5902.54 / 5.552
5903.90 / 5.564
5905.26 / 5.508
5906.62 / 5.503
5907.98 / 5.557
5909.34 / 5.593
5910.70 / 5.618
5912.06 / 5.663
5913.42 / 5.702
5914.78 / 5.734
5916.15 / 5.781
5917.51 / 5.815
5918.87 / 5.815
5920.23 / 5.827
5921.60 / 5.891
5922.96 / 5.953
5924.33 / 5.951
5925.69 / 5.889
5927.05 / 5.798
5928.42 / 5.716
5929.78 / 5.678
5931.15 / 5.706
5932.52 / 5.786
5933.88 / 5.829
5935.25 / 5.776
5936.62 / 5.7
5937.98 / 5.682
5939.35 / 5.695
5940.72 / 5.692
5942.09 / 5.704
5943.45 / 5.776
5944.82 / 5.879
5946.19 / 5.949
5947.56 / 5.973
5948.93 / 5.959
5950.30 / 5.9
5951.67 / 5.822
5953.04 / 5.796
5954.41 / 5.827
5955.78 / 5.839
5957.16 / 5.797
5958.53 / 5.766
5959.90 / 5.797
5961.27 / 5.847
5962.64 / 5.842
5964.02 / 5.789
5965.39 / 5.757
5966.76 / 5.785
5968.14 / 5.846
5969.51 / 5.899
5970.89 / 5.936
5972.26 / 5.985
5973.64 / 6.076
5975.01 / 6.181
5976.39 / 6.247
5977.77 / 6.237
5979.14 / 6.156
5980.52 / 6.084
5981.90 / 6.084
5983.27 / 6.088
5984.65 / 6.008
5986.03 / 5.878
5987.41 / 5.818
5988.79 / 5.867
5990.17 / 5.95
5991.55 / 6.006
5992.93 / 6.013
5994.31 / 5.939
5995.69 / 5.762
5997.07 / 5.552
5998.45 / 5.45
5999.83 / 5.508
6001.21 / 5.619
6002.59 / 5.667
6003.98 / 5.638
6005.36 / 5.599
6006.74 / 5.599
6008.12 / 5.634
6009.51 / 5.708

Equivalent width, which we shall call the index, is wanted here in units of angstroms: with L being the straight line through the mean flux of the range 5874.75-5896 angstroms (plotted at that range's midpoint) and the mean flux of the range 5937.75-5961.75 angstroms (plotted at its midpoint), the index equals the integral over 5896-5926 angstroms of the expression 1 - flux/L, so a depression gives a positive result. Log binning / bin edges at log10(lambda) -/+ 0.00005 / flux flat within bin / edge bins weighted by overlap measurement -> -1.3 angstroms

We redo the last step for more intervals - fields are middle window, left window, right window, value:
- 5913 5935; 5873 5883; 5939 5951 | 0.0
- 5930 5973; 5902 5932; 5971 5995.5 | 0.5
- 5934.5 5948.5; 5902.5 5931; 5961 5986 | 0.1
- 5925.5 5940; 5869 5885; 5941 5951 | 0.3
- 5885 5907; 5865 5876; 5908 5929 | 3.6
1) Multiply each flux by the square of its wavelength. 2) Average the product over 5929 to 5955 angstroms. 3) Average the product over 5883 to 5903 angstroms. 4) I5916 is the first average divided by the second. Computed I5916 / 1.22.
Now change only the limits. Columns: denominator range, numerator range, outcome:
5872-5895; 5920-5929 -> 1.14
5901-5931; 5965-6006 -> 1.06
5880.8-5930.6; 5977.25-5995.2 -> 1.15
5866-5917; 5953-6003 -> 1.12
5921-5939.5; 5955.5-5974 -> 1.02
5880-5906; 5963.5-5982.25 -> 1.24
